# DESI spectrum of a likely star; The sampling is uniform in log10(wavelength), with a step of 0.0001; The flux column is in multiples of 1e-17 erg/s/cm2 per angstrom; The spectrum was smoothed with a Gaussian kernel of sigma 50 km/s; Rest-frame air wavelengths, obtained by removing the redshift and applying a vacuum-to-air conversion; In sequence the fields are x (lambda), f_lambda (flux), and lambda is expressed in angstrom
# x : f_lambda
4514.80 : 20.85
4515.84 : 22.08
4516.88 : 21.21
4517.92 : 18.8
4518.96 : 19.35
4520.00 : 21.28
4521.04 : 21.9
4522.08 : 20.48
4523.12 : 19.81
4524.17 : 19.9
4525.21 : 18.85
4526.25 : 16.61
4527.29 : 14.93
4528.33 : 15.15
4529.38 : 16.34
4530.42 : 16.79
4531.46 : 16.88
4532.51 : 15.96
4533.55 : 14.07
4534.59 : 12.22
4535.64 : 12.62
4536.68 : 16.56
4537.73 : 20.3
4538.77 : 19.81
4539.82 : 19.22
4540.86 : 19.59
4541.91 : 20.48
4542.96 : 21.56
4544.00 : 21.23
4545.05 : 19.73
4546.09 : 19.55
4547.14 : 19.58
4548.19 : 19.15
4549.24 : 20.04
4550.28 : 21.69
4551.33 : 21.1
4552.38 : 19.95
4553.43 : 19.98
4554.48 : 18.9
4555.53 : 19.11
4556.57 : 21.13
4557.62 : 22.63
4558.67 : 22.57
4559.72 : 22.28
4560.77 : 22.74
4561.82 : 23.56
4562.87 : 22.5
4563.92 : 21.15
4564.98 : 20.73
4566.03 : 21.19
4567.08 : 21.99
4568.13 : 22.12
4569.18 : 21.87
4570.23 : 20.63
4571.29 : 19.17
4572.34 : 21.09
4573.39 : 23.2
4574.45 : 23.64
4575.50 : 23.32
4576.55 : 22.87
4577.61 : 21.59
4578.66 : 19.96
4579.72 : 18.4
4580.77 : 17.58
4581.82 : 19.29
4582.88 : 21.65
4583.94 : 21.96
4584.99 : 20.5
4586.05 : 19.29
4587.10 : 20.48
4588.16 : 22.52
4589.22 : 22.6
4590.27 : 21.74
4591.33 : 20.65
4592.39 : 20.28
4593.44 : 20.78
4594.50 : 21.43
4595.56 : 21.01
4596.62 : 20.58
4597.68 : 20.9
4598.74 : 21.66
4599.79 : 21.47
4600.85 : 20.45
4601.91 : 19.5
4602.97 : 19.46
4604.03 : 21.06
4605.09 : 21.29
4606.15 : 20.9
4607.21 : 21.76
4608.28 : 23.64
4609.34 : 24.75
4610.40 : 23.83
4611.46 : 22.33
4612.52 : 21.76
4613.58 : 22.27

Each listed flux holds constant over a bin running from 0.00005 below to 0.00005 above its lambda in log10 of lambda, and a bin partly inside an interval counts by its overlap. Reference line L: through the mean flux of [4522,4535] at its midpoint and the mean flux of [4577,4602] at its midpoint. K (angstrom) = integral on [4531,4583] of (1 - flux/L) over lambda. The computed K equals -4.4 angstrom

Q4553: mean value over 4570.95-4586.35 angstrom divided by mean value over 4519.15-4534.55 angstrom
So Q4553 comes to 1.19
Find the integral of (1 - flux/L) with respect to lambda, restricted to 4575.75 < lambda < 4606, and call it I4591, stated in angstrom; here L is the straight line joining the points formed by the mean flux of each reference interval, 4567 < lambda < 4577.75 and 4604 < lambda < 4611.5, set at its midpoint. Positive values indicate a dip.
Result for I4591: 2.0 angstrom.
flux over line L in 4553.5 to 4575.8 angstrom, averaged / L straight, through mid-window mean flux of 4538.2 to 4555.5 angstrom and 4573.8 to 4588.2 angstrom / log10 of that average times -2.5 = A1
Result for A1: -0.06 mag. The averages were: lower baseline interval 20.1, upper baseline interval 20.9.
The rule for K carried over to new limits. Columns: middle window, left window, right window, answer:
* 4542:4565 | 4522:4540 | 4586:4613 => -3.2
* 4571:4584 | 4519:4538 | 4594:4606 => -0.9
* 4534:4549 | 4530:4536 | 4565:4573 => -2.2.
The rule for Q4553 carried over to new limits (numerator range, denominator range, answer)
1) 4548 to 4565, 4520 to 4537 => 1.25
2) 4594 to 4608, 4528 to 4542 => 1.25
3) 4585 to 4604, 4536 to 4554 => 1.05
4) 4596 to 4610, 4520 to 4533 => 1.19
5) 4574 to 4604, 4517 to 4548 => 1.14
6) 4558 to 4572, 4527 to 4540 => 1.34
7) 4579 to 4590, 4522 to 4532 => 1.17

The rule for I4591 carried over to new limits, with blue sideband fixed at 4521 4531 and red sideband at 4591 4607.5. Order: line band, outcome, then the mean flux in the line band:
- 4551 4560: -0.8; 20.8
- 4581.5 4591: -0.4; 21.1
